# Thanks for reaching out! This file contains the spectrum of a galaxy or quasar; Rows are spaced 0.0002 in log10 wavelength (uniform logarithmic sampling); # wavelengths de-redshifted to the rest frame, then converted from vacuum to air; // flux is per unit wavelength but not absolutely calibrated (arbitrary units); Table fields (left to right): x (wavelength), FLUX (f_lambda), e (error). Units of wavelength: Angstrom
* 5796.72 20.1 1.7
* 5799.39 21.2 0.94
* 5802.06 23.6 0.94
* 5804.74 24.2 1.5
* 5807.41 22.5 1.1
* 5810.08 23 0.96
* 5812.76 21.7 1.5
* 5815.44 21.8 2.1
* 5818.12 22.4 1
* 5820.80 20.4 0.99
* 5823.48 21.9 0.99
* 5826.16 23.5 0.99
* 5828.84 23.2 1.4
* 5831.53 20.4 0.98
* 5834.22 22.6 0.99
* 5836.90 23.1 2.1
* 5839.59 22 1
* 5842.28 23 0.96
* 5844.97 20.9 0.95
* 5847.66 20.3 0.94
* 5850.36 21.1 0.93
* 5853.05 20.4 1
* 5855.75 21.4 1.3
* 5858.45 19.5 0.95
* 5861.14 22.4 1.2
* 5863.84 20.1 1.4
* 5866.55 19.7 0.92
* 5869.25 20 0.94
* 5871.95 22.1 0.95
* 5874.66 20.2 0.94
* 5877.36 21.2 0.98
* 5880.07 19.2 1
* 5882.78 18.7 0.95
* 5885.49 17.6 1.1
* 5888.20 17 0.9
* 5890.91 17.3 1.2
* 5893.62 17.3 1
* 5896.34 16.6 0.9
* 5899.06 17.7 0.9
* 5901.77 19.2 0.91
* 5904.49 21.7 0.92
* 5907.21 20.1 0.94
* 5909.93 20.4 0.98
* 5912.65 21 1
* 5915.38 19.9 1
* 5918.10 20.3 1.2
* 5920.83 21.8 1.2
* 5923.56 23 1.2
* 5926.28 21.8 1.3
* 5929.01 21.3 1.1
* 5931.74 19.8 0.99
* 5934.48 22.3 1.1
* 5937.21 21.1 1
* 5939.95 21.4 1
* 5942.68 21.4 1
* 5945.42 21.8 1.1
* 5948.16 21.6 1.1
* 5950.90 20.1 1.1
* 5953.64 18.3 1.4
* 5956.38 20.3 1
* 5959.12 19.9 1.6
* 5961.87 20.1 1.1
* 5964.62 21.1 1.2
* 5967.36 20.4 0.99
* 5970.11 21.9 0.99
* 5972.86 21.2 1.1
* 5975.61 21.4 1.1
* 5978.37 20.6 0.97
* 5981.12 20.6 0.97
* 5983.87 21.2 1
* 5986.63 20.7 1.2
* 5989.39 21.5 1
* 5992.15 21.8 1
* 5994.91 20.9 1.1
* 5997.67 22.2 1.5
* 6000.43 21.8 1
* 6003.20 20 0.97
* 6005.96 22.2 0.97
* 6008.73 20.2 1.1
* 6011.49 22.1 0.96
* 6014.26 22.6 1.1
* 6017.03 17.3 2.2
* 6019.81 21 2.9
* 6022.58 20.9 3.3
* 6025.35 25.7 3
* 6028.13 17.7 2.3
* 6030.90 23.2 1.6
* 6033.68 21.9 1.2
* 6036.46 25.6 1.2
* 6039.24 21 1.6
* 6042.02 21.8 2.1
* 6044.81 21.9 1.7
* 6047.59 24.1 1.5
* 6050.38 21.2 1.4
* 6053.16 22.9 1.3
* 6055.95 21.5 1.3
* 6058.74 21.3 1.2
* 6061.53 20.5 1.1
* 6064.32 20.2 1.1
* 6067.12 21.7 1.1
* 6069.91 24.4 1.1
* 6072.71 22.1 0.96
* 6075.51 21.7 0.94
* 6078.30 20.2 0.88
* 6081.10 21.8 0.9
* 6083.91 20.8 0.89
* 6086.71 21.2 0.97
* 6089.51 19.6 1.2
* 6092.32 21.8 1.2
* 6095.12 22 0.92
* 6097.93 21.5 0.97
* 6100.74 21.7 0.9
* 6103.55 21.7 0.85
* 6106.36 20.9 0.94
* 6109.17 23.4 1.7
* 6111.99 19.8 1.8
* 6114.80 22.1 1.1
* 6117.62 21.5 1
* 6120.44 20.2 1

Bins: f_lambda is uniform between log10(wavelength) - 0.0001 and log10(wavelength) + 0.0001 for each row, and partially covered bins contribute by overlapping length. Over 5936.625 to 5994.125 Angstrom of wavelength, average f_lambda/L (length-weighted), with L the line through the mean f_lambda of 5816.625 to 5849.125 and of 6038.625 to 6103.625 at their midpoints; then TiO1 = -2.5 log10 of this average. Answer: 0.05 mag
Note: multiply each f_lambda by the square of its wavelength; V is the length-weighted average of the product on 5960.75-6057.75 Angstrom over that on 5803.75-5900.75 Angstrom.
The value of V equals 1.10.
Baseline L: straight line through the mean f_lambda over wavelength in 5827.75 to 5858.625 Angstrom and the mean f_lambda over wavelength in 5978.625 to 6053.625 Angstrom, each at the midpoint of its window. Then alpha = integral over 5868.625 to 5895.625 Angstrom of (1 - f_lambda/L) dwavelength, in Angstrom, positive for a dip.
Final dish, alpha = 3.2 Angstrom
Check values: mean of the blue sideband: 21.5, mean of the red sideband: 21.6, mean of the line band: 19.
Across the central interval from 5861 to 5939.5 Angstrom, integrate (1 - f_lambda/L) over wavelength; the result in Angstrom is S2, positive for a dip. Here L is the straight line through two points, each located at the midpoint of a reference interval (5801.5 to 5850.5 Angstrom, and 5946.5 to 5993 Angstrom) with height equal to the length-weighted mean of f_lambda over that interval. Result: 5.2 Angstrom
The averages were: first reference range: 22.2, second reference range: 20.7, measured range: 20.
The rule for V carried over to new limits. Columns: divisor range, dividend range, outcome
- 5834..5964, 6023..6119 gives 1.13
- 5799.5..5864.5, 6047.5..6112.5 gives 1.07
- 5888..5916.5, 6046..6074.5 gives 1.22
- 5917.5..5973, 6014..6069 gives 1.07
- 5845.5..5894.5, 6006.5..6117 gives 1.17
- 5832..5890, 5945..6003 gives 1.06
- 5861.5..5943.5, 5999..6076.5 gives 1.13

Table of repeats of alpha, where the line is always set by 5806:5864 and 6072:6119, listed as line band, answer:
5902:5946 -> 1.0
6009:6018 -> 0.3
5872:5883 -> 0.7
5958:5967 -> 0.5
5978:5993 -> 0.3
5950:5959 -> 0.8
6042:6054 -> -0.5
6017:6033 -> 0.1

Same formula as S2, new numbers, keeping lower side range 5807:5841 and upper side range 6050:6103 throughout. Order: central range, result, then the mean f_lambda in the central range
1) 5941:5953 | 0.4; 21.1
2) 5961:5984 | 0.9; 21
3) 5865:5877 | 0.8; 20.5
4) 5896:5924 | 2.2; 20.2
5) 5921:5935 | 0.2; 21.6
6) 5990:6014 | 0.3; 21.5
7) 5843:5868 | 1.6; 20.7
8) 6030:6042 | -0.7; 22.8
